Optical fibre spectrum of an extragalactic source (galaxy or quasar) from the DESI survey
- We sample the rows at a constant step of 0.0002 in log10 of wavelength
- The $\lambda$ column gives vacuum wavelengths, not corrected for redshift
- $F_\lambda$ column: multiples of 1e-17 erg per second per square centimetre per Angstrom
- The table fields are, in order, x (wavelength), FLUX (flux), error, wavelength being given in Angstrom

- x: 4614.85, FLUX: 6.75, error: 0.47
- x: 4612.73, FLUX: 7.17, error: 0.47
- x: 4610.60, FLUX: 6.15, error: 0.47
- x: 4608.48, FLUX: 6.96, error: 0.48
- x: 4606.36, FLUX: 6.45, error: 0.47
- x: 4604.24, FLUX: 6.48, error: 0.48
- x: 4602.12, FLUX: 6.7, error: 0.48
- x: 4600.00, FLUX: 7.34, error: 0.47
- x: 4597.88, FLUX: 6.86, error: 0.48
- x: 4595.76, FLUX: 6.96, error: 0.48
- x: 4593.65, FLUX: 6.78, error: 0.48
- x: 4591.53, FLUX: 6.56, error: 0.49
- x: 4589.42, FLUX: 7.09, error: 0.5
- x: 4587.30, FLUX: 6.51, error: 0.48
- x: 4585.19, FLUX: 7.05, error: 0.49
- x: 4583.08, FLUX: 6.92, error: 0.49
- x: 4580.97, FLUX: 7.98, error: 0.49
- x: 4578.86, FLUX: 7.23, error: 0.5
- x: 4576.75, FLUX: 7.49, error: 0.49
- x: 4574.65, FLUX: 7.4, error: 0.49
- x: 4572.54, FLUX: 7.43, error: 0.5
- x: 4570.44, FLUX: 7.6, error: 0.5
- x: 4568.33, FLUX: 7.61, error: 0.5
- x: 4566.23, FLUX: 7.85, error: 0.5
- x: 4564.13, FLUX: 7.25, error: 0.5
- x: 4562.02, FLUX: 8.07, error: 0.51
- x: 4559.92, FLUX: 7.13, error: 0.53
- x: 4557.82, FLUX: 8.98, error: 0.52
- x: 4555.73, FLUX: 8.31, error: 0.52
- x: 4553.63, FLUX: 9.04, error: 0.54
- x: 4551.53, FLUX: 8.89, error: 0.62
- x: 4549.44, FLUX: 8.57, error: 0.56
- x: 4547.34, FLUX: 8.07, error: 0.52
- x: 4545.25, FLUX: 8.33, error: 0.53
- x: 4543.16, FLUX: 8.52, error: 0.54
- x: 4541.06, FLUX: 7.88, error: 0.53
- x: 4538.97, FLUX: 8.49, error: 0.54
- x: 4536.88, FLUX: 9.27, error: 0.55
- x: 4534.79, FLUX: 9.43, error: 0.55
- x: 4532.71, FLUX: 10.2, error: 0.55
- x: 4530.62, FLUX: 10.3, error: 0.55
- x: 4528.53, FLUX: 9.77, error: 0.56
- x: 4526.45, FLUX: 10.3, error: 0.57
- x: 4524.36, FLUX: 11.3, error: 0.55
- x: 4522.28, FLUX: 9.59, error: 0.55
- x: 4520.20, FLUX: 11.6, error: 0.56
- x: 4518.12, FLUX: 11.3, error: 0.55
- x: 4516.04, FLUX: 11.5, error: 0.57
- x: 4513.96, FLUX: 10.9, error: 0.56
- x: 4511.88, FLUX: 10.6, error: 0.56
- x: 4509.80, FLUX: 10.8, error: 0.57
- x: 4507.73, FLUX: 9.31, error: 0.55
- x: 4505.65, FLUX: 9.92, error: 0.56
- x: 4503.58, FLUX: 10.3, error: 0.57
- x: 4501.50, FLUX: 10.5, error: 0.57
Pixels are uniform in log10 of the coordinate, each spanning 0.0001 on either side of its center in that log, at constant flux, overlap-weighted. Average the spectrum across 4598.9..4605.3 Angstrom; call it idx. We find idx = 6.84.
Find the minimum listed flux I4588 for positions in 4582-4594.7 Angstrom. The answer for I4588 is 6.51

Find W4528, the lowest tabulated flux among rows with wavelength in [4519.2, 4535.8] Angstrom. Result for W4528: 9.43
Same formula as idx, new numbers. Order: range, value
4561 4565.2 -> 7.65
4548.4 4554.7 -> 8.83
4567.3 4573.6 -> 7.54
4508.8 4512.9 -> 10.7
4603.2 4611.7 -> 6.51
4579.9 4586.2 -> 7.32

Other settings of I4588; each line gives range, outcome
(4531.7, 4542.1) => 7.88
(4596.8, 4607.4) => 6.45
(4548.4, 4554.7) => 8.57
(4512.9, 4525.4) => 9.59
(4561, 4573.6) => 7.25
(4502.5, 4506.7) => 9.92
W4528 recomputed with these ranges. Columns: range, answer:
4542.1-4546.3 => 8.33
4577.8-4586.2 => 6.92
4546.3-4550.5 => 8.07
